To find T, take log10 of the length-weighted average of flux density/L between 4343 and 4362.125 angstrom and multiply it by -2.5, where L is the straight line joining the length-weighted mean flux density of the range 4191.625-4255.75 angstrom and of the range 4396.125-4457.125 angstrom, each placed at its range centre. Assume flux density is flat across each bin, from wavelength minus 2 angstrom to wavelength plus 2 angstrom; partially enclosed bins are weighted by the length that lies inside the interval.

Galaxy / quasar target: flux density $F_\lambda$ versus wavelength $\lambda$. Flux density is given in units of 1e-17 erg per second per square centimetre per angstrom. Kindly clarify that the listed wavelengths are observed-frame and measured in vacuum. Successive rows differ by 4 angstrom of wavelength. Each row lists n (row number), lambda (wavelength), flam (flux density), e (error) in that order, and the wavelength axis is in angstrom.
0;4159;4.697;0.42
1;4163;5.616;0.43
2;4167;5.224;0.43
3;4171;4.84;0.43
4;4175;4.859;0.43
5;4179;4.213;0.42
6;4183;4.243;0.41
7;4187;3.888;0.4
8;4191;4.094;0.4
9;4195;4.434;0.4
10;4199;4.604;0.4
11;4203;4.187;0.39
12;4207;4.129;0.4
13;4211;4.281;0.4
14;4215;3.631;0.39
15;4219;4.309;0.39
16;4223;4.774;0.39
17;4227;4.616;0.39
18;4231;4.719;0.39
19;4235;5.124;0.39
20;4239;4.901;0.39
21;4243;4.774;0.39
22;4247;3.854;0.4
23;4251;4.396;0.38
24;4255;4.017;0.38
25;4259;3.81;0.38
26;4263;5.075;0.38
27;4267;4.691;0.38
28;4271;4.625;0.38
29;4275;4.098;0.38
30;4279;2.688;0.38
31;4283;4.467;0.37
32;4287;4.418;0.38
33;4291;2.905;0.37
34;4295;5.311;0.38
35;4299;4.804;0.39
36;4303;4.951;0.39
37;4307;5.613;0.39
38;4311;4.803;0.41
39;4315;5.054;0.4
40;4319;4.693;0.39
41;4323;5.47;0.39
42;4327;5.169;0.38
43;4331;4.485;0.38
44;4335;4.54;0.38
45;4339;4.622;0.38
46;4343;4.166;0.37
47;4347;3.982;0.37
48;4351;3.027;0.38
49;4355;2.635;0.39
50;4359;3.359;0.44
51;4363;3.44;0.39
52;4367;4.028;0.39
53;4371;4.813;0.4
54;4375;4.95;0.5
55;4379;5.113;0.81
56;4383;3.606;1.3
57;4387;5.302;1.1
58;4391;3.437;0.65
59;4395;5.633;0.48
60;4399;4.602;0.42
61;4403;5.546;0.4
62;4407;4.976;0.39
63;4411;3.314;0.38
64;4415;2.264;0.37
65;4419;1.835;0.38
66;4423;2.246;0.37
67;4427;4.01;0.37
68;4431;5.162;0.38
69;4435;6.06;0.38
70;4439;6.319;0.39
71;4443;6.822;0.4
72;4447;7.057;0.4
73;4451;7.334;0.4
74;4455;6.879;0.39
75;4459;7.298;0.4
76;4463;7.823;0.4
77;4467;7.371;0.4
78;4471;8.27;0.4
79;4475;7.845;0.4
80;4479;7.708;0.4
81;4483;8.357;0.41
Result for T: 0.38 mag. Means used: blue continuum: 4.42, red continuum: 4.98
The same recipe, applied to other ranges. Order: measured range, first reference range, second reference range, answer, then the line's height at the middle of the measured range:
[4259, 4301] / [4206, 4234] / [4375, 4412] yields 0.05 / 4.48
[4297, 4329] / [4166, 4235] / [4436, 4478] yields 0.12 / 5.68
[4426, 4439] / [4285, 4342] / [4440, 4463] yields 0.26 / 6.79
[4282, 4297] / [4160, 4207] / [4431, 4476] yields 0.29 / 5.54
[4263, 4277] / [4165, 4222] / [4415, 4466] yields 0.05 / 4.75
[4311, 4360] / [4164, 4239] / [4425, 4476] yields 0.30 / 5.71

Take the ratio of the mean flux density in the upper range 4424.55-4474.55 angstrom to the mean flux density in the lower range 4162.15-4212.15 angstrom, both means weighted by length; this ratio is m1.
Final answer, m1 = 1.49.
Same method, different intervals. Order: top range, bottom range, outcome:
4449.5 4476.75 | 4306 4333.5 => 1.51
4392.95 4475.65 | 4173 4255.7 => 1.28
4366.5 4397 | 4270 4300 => 1.12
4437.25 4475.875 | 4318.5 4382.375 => 1.71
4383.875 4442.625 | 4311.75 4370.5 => 1.04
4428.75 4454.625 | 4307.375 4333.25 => 1.30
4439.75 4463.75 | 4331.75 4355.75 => 1.81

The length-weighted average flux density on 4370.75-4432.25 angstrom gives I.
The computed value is 4.15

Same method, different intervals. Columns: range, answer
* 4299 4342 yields 4.92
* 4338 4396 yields 4.11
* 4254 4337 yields 4.56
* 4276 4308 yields 4.35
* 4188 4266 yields 4.4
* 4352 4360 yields 2.96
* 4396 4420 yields 3.91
